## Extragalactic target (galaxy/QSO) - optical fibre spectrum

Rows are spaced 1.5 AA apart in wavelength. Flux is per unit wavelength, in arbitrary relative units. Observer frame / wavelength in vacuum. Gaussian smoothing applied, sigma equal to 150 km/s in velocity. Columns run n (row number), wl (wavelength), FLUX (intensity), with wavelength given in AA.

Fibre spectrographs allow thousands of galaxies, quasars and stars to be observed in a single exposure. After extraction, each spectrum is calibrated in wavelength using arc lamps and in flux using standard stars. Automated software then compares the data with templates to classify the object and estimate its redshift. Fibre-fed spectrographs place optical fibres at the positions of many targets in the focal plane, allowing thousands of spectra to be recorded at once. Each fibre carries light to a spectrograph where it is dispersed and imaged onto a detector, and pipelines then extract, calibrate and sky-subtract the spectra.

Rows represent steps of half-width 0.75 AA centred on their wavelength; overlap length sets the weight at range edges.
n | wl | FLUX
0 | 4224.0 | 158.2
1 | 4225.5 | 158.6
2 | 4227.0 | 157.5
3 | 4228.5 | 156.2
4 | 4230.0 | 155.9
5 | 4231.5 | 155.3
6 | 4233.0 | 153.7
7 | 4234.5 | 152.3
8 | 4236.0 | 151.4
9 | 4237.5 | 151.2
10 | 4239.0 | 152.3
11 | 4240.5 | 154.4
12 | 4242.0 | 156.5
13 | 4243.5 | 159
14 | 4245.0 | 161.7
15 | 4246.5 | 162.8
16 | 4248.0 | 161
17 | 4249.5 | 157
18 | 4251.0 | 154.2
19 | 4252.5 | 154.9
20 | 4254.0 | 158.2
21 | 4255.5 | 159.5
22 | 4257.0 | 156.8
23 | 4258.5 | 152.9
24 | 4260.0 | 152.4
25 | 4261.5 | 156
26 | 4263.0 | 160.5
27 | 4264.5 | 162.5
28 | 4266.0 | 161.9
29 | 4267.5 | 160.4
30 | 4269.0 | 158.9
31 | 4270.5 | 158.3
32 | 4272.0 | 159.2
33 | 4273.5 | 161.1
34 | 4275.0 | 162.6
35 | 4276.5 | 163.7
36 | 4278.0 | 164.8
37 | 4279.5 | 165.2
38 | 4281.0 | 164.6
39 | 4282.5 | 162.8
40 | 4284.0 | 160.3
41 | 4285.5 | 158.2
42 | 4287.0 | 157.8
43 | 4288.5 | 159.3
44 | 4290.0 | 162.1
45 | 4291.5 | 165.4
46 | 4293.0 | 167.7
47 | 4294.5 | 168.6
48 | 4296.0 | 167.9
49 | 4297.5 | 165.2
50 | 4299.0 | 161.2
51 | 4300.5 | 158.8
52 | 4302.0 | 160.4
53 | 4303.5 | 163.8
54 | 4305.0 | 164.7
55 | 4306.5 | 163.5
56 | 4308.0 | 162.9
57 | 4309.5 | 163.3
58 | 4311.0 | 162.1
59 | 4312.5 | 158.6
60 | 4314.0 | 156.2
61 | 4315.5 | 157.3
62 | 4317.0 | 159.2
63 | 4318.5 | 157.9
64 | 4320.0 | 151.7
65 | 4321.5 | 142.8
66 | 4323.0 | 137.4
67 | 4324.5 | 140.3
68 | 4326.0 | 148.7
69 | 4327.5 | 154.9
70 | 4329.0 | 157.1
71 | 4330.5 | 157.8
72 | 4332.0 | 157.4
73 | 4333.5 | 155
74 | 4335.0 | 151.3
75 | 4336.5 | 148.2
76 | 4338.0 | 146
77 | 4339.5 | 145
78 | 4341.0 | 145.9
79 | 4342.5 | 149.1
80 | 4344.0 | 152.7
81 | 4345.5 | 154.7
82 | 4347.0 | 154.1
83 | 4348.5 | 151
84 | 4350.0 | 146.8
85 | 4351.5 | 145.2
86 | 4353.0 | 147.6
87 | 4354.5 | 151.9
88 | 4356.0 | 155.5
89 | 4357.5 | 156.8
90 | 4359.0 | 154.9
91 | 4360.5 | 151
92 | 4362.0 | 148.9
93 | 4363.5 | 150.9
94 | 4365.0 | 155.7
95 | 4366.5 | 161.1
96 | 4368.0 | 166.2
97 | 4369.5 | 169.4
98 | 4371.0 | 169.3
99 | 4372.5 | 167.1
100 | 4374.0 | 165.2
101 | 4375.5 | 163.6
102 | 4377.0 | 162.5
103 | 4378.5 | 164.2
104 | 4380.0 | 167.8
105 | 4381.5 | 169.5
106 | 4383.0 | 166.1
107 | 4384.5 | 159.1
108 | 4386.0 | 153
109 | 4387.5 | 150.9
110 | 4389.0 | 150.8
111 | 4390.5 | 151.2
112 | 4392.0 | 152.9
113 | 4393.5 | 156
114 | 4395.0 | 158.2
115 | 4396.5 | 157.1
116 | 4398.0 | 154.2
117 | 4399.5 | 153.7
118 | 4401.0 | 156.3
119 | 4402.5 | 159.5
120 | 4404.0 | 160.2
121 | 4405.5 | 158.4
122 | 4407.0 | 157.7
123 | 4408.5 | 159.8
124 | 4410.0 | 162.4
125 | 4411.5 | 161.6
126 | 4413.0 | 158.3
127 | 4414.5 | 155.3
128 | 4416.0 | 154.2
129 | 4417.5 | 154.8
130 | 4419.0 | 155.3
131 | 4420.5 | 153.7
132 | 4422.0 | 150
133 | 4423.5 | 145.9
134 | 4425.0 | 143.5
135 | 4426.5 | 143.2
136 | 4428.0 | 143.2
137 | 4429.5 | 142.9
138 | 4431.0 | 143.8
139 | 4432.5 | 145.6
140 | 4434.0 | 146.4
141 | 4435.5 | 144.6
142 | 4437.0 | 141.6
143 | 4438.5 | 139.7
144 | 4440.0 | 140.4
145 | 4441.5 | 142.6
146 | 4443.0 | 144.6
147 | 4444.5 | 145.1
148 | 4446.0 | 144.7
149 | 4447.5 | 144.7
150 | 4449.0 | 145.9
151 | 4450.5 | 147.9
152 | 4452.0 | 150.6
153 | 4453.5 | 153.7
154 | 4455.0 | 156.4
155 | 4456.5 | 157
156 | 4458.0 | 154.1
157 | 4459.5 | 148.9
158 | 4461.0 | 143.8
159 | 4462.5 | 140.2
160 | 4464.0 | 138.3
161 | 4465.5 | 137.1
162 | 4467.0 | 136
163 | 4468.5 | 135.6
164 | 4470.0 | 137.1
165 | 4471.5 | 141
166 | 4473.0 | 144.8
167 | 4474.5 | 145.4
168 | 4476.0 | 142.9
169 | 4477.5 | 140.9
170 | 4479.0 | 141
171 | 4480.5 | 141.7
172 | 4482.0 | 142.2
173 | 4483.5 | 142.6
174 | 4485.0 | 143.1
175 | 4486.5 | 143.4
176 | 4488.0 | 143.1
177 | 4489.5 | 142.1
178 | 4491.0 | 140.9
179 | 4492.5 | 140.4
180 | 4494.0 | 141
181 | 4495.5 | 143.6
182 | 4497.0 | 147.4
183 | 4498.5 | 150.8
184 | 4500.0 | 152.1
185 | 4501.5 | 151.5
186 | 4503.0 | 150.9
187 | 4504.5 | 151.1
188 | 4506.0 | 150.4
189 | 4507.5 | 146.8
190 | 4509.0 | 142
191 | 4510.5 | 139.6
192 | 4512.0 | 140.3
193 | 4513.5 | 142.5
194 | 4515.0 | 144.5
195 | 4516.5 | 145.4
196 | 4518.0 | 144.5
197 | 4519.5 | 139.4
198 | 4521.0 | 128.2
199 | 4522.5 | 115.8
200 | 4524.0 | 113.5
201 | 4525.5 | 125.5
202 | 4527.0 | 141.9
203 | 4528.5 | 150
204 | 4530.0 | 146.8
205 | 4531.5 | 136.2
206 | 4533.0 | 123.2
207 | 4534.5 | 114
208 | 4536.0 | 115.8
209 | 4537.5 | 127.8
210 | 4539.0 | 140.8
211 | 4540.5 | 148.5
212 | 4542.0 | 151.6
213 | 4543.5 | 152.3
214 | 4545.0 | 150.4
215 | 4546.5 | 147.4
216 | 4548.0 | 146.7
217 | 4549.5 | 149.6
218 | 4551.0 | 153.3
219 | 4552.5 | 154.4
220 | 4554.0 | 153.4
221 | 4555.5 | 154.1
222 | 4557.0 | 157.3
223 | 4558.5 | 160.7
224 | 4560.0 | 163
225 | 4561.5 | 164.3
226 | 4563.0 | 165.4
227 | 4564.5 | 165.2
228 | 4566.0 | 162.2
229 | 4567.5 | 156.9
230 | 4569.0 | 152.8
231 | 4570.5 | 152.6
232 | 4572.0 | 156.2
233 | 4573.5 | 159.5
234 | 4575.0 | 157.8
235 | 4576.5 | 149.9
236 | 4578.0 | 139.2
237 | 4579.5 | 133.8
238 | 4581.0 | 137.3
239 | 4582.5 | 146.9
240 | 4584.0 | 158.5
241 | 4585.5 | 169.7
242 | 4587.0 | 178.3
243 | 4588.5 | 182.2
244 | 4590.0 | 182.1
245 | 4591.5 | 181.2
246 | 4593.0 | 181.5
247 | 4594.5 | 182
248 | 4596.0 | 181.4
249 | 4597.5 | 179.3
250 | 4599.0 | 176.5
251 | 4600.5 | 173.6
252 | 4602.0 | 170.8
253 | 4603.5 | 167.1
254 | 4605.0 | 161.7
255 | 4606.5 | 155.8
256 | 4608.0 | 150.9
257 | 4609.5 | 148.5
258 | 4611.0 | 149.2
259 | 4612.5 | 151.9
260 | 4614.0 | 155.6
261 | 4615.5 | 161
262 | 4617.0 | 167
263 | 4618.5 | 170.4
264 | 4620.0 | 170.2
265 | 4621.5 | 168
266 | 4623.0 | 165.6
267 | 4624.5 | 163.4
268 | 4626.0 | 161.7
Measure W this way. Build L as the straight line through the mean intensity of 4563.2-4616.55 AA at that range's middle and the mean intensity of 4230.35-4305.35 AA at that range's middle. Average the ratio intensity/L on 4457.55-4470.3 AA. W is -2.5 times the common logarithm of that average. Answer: 0.144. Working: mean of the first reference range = 160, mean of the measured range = 141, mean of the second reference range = 162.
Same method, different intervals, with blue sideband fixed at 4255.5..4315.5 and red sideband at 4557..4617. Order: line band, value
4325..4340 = 0.06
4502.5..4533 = 0.16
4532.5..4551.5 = 0.16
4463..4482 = 0.16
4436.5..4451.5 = 0.13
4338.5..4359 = 0.08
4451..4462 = 0.07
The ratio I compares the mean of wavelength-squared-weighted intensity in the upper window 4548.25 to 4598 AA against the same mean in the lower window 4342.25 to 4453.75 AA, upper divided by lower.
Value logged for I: 1.1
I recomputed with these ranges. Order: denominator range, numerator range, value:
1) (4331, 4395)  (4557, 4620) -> 1.15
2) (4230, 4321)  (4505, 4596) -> 1.06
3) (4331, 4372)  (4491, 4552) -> 0.99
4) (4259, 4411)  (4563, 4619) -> 1.15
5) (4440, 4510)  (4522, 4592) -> 1.07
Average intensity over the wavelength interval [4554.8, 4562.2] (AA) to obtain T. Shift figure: 160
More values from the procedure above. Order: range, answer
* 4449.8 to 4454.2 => 151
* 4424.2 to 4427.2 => 143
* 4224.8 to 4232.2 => 157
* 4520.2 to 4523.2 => 122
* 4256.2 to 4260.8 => 154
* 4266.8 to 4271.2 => 159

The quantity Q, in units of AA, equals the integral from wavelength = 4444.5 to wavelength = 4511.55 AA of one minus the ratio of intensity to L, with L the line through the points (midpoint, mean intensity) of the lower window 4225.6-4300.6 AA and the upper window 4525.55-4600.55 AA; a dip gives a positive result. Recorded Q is 4.8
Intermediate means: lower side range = 159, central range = 145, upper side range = 155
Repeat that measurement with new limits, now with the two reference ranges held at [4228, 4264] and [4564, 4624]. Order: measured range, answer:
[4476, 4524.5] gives 5.7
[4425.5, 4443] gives 1.8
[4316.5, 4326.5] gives 0.6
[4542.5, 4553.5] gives 0.8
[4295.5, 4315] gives -0.6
